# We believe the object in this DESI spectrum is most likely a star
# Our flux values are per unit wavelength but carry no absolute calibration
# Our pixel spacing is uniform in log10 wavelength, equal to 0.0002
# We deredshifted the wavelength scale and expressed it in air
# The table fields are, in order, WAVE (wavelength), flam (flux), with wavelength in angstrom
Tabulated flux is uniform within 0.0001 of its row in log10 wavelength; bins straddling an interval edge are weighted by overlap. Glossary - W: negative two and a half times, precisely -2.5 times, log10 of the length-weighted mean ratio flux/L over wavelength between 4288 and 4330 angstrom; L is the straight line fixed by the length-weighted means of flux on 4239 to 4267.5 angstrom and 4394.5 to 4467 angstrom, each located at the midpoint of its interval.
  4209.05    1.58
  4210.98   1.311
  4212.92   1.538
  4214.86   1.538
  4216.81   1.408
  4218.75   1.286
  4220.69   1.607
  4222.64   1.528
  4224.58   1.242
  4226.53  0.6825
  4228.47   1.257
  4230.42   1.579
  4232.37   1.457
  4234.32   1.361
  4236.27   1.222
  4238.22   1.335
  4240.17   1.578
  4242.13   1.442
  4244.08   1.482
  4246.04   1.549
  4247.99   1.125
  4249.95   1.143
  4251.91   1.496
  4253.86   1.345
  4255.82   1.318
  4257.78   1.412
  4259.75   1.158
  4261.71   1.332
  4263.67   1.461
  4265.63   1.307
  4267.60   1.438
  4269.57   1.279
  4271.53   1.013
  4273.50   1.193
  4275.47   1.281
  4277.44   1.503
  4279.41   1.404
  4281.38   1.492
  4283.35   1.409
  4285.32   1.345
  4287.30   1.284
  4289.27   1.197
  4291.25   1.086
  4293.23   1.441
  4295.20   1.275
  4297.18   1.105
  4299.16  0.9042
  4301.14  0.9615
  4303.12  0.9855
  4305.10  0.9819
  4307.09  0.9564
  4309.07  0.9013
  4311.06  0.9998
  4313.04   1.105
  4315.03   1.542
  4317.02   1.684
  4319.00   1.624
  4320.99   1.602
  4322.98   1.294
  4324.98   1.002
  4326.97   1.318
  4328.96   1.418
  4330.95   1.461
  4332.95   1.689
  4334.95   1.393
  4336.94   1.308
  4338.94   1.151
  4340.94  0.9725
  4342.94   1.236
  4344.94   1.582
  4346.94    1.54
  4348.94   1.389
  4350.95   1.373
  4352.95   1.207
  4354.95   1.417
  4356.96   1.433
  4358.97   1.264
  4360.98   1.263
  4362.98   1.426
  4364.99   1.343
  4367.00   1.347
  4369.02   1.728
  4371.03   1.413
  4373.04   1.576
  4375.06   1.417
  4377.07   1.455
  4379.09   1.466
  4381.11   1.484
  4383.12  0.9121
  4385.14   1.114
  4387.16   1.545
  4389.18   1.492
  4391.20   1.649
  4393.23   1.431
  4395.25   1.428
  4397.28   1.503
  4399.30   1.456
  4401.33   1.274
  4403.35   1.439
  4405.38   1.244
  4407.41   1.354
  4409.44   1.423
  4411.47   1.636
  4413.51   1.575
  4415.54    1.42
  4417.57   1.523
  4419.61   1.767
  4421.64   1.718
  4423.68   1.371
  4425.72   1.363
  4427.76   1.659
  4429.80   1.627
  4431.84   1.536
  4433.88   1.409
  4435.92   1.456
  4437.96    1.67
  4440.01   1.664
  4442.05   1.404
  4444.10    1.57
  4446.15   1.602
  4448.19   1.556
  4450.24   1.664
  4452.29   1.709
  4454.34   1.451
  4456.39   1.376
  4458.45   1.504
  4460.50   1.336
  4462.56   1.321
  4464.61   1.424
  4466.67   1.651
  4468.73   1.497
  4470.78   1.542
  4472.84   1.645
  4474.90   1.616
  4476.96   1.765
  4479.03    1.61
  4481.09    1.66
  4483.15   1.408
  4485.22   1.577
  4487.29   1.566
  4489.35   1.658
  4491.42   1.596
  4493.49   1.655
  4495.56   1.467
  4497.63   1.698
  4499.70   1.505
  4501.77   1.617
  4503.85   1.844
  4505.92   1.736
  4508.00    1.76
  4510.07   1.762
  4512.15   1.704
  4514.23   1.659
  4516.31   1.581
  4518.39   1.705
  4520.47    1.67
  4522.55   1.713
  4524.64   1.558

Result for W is 0.17 mag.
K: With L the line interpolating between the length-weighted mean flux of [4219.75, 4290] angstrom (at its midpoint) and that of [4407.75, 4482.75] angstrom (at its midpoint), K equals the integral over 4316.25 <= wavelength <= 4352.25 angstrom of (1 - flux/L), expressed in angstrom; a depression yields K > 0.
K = 0.96 angstrom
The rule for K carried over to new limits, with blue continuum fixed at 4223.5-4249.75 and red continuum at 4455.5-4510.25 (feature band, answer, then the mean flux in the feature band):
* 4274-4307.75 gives 4.1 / 1.21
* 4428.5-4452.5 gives -0.5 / 1.57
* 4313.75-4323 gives -1.0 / 1.56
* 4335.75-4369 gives 2.5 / 1.34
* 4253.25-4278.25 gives 0.9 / 1.31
